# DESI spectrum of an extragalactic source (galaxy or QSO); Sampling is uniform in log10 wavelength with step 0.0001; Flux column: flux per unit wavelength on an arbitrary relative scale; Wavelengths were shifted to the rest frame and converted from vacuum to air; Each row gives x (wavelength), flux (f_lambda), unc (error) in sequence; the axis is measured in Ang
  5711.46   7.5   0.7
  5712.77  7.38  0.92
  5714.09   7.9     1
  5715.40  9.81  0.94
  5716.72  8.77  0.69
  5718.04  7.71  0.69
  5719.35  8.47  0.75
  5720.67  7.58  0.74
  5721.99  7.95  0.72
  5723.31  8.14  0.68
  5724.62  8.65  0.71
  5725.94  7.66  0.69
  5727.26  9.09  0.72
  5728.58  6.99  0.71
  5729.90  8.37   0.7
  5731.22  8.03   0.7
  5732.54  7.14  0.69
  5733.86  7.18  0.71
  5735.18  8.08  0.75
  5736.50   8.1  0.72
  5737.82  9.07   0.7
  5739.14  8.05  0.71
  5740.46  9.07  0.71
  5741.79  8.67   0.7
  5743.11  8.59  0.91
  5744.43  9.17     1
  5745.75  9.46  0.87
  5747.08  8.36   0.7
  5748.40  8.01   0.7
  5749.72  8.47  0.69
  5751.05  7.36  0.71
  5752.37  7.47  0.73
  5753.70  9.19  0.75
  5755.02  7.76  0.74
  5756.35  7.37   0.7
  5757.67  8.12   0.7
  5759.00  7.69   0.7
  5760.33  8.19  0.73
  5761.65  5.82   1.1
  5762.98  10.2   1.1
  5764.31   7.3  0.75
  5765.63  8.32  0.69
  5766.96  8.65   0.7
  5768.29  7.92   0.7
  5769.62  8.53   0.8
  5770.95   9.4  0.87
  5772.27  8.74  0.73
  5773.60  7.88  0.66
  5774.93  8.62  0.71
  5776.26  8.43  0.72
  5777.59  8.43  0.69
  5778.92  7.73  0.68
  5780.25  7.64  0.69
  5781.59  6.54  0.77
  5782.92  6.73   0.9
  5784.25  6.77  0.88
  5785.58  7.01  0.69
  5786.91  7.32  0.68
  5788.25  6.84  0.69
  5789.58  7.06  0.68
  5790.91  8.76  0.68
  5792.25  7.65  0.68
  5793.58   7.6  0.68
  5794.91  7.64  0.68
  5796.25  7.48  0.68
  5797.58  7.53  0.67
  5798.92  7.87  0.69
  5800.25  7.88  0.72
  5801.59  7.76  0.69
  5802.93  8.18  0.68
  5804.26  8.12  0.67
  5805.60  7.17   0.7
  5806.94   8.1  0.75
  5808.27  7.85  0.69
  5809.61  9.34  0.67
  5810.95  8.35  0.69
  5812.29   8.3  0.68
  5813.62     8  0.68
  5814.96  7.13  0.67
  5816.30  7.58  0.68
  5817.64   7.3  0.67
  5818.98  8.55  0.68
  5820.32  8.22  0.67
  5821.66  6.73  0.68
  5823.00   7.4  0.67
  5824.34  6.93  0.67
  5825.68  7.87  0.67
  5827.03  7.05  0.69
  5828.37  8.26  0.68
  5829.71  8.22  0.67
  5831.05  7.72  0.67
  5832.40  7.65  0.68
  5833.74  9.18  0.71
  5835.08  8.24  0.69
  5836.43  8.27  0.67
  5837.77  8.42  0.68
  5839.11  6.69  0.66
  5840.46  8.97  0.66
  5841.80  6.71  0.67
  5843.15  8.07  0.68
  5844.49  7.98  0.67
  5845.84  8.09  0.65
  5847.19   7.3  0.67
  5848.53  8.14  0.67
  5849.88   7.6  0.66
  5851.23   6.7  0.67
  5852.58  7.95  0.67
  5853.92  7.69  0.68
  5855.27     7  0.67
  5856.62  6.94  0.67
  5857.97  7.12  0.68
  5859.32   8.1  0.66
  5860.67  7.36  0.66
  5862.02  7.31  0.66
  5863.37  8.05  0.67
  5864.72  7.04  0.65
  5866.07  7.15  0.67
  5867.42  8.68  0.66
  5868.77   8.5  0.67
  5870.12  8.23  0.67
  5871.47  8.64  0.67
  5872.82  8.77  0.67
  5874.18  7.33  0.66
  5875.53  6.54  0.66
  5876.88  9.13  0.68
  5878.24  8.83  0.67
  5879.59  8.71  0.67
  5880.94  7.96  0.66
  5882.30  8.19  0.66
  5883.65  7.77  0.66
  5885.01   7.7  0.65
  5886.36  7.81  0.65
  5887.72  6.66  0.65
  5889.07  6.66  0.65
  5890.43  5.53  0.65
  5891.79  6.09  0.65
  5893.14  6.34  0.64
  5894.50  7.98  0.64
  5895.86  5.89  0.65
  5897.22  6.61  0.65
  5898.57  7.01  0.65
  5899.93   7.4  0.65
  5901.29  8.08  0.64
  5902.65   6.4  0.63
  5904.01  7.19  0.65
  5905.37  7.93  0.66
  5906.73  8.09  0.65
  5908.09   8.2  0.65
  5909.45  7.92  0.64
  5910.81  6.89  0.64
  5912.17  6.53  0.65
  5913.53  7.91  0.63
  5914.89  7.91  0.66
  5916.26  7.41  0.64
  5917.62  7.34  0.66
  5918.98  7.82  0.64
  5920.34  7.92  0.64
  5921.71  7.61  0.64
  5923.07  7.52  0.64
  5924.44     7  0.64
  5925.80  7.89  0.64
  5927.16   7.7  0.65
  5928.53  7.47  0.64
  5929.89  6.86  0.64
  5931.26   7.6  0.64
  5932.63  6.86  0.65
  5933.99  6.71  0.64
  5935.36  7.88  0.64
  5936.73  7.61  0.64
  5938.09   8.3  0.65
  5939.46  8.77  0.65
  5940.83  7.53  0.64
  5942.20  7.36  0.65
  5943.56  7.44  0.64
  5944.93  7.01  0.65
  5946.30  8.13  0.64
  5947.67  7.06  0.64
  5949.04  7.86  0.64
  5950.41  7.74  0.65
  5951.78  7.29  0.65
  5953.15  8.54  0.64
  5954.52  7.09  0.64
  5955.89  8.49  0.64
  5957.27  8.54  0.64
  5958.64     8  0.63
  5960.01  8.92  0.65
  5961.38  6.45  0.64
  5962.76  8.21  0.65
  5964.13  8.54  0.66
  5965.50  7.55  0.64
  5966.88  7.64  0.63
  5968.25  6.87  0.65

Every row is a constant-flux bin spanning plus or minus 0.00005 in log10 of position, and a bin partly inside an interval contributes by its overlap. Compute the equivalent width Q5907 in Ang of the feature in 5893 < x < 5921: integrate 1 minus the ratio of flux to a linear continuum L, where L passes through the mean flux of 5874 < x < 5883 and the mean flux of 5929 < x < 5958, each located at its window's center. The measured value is 1.9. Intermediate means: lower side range 8.15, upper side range 7.65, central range 7.39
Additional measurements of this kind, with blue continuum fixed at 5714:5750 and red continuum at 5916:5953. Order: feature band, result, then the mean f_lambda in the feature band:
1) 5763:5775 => -0.4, 8.46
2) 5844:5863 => 0.8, 7.52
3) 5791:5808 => 0.6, 7.79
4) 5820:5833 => 0.6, 7.58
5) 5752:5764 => 0.4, 7.97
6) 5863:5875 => -0.3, 8.03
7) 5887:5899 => 1.9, 6.52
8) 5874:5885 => -0.4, 8.07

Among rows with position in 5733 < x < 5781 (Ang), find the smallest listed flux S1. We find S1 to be 5.82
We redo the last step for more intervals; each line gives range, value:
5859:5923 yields 5.53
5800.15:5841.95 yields 6.69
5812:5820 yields 7.13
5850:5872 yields 6.7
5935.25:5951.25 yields 7.01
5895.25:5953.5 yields 5.89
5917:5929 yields 7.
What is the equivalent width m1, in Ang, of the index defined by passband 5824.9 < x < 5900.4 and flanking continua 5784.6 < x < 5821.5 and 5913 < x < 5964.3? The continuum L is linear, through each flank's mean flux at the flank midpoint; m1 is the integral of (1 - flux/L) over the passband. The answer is 1.0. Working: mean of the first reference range 7.78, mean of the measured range 7.64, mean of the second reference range 7.68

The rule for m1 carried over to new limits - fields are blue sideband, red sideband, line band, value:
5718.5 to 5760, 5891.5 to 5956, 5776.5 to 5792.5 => 1.2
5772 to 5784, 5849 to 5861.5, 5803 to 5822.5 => -0.8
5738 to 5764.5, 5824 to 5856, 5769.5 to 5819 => 1.2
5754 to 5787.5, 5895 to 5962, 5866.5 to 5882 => -1.2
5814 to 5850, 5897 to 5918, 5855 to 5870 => 0.1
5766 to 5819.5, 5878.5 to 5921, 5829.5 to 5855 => -0.7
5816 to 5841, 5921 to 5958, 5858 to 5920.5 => 1.5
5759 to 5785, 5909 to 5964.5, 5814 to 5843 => 0.3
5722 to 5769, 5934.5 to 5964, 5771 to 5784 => 0.3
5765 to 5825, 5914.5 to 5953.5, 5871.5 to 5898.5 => 0.9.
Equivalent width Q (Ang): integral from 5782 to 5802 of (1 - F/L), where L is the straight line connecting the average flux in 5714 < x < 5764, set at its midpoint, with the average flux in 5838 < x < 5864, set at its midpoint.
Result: 1.16 Ang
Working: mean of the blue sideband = 8.2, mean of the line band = 7.45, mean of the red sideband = 7.58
